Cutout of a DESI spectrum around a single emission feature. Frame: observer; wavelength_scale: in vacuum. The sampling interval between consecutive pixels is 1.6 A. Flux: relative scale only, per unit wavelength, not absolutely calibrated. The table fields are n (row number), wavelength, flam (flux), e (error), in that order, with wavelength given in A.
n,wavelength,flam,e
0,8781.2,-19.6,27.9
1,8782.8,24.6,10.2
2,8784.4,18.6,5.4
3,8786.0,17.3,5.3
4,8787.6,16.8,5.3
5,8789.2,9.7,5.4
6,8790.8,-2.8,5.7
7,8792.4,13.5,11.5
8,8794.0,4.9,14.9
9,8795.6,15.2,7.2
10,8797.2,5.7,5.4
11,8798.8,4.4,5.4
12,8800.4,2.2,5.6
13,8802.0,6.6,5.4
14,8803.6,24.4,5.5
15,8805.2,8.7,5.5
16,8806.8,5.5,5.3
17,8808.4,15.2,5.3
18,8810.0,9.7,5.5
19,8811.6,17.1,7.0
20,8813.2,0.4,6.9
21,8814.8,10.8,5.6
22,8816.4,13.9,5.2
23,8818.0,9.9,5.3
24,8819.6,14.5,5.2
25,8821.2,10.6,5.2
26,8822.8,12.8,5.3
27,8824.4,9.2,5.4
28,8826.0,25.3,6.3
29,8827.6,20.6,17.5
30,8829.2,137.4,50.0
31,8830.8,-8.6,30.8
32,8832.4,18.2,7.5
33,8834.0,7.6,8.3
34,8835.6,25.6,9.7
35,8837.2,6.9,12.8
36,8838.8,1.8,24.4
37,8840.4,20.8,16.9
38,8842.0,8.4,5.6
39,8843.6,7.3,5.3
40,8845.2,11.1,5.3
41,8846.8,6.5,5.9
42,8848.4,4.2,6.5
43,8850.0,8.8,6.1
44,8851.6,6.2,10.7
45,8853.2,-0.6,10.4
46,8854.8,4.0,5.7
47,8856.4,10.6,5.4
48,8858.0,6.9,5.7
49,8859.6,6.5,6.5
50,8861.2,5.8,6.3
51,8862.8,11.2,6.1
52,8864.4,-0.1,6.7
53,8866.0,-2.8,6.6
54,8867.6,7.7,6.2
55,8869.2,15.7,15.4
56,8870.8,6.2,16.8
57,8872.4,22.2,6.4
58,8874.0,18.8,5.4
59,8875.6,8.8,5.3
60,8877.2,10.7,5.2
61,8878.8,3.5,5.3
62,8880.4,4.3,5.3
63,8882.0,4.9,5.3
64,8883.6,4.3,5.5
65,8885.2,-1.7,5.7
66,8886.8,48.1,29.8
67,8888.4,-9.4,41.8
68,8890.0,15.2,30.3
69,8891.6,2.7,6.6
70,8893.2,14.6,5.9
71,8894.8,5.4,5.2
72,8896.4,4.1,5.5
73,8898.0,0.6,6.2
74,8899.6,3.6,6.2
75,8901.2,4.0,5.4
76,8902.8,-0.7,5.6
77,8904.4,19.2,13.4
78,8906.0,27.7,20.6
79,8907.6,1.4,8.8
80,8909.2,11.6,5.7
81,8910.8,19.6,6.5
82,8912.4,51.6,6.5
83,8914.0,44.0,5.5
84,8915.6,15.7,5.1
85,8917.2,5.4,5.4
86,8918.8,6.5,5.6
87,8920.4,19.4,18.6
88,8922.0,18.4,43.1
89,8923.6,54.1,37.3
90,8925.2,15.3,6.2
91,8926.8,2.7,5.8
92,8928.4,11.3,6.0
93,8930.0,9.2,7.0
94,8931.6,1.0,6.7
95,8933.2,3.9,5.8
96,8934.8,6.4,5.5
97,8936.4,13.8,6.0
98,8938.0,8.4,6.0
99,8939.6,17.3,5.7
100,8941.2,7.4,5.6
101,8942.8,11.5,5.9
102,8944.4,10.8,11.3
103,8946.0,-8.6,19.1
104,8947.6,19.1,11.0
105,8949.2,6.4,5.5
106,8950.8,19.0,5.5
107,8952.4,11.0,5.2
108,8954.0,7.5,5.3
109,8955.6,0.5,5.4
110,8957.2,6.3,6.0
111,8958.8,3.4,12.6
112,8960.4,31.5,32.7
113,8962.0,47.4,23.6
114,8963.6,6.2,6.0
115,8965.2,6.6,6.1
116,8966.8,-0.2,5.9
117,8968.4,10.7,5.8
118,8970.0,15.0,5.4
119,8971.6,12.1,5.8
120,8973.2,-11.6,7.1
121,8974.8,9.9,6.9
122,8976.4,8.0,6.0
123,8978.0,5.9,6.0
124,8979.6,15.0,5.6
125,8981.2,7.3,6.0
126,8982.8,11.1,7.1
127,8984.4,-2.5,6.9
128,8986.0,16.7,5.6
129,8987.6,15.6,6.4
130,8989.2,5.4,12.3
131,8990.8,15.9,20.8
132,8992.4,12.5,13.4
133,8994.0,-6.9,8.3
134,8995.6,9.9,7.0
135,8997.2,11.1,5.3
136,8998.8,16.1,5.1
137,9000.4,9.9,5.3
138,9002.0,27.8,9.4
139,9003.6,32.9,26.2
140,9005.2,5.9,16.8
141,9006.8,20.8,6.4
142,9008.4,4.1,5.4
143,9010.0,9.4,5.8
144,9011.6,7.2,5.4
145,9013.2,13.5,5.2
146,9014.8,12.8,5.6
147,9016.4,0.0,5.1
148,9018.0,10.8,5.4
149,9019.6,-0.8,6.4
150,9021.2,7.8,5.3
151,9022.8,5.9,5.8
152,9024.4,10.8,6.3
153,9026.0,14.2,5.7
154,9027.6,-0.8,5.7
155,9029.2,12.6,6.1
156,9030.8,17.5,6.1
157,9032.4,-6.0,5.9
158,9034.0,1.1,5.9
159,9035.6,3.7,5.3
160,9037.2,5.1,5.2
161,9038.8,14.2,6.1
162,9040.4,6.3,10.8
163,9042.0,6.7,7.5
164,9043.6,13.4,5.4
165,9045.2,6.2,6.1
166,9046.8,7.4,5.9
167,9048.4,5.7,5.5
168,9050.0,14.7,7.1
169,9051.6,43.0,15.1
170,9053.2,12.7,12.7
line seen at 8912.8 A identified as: H-beta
